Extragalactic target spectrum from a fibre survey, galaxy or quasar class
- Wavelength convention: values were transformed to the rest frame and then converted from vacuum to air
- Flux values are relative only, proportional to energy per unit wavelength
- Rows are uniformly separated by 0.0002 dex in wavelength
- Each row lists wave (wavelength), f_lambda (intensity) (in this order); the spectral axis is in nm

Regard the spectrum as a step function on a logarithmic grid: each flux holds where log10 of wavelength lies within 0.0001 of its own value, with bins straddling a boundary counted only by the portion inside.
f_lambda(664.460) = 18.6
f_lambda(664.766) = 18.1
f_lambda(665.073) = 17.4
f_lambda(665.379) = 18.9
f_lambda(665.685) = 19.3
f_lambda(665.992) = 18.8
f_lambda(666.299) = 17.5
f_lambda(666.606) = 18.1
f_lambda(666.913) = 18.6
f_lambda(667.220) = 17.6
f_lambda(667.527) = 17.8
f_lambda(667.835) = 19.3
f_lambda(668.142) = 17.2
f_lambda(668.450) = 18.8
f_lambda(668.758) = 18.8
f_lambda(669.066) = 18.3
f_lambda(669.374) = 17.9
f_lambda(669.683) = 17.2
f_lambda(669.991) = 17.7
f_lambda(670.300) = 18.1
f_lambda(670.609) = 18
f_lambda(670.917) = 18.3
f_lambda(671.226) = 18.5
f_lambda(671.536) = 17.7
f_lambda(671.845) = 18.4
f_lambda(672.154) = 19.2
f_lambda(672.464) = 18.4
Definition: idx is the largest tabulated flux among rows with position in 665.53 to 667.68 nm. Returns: 19.3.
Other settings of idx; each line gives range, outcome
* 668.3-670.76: 18.8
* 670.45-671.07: 18.3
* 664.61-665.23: 18.1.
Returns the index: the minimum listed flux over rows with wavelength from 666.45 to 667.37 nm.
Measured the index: 17.6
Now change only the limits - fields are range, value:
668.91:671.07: 17.2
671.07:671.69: 17.7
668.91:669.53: 17.9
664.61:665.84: 17.4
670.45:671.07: 18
